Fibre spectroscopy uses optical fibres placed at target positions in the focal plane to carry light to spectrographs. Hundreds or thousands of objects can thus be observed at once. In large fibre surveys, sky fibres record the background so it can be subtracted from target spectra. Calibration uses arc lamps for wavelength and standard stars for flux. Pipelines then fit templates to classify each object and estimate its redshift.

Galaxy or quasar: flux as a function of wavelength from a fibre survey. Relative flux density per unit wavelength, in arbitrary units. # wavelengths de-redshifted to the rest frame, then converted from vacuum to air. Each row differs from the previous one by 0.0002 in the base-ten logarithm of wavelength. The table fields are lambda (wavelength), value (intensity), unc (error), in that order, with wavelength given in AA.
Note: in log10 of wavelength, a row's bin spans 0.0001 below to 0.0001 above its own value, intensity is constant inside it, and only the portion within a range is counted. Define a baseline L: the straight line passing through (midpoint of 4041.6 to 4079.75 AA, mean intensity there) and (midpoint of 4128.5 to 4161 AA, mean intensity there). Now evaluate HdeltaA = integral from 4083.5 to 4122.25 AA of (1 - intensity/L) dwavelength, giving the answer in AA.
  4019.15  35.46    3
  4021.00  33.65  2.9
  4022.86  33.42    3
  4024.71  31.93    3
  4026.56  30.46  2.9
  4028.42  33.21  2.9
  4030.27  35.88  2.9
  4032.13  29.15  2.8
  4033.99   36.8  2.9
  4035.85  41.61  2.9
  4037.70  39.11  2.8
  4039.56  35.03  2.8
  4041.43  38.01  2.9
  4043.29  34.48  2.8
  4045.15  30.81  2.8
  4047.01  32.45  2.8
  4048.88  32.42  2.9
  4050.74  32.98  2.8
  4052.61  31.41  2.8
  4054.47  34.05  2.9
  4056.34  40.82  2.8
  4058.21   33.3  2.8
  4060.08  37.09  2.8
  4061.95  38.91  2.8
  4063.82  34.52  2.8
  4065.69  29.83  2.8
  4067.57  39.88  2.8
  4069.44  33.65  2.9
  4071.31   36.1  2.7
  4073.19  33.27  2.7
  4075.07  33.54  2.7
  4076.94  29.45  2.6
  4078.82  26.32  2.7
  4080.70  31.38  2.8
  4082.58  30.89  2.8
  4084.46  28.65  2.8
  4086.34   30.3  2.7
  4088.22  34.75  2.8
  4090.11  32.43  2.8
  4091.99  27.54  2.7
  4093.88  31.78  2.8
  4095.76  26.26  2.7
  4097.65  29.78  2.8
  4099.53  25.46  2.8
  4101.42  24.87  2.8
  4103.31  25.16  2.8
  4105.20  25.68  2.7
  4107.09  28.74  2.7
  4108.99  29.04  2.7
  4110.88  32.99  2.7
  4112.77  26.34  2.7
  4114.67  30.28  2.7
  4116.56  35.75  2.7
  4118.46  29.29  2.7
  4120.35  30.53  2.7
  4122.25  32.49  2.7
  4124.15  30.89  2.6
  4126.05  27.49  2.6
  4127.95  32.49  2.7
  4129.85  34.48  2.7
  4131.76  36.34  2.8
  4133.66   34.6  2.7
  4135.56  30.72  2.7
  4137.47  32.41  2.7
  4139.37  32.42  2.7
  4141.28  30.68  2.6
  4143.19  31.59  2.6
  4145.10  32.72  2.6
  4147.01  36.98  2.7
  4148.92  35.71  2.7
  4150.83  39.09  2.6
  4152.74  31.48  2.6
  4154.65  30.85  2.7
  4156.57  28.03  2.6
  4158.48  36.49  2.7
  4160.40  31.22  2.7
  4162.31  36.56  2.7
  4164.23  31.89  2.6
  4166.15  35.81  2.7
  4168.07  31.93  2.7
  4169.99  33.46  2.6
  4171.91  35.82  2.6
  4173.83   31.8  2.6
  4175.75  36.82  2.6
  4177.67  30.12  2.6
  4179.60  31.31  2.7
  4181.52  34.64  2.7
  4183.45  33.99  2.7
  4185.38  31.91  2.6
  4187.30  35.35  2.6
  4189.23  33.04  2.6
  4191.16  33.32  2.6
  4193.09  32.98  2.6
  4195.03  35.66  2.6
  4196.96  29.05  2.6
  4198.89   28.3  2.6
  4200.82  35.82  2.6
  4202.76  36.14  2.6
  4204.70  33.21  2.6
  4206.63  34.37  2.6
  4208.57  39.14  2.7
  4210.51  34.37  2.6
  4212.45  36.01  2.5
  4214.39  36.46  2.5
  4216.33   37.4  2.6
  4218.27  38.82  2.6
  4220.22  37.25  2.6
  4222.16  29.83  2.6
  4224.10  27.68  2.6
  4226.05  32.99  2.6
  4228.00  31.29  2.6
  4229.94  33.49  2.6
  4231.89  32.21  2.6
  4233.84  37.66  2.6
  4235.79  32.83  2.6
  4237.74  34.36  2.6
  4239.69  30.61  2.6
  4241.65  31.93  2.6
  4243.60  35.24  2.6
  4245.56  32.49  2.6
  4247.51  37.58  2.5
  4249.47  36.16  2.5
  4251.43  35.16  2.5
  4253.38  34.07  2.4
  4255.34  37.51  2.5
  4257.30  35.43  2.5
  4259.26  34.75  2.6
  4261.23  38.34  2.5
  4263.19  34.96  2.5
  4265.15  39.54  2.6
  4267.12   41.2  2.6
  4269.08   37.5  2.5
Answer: 4.9 AA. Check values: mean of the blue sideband 33.9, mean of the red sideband 33.3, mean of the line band 29.4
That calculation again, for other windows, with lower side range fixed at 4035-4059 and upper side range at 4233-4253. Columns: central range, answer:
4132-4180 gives 2.0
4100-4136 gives 4.6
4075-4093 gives 2.4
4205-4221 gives -1.0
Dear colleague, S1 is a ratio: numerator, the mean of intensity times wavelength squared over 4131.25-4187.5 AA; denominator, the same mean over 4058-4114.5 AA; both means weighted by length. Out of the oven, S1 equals 1.12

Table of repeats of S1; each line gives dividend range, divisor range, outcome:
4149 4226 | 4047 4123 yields 1.13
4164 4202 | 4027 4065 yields 1.01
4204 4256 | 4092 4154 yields 1.17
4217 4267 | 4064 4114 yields 1.23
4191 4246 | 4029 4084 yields 1.07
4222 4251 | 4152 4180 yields 1.04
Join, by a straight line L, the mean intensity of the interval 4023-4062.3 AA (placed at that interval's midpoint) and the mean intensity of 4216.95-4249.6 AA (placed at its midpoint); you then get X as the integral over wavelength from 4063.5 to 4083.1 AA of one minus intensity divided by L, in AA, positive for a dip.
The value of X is 1.09 AA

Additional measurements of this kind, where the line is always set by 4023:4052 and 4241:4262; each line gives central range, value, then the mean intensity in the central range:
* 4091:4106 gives 3.2 AA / 27.1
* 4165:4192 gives 1.1 AA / 33.5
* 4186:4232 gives 1.6 AA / 33.9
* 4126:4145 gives 1.2 AA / 32.6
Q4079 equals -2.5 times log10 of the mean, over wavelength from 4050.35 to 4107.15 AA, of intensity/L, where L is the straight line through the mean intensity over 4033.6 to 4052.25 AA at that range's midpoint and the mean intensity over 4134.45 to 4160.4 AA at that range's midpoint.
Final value 0.09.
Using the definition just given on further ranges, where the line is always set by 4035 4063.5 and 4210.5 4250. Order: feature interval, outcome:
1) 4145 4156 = 0.01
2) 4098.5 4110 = 0.30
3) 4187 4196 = 0.01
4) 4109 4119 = 0.14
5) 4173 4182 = 0.05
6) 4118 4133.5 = 0.09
